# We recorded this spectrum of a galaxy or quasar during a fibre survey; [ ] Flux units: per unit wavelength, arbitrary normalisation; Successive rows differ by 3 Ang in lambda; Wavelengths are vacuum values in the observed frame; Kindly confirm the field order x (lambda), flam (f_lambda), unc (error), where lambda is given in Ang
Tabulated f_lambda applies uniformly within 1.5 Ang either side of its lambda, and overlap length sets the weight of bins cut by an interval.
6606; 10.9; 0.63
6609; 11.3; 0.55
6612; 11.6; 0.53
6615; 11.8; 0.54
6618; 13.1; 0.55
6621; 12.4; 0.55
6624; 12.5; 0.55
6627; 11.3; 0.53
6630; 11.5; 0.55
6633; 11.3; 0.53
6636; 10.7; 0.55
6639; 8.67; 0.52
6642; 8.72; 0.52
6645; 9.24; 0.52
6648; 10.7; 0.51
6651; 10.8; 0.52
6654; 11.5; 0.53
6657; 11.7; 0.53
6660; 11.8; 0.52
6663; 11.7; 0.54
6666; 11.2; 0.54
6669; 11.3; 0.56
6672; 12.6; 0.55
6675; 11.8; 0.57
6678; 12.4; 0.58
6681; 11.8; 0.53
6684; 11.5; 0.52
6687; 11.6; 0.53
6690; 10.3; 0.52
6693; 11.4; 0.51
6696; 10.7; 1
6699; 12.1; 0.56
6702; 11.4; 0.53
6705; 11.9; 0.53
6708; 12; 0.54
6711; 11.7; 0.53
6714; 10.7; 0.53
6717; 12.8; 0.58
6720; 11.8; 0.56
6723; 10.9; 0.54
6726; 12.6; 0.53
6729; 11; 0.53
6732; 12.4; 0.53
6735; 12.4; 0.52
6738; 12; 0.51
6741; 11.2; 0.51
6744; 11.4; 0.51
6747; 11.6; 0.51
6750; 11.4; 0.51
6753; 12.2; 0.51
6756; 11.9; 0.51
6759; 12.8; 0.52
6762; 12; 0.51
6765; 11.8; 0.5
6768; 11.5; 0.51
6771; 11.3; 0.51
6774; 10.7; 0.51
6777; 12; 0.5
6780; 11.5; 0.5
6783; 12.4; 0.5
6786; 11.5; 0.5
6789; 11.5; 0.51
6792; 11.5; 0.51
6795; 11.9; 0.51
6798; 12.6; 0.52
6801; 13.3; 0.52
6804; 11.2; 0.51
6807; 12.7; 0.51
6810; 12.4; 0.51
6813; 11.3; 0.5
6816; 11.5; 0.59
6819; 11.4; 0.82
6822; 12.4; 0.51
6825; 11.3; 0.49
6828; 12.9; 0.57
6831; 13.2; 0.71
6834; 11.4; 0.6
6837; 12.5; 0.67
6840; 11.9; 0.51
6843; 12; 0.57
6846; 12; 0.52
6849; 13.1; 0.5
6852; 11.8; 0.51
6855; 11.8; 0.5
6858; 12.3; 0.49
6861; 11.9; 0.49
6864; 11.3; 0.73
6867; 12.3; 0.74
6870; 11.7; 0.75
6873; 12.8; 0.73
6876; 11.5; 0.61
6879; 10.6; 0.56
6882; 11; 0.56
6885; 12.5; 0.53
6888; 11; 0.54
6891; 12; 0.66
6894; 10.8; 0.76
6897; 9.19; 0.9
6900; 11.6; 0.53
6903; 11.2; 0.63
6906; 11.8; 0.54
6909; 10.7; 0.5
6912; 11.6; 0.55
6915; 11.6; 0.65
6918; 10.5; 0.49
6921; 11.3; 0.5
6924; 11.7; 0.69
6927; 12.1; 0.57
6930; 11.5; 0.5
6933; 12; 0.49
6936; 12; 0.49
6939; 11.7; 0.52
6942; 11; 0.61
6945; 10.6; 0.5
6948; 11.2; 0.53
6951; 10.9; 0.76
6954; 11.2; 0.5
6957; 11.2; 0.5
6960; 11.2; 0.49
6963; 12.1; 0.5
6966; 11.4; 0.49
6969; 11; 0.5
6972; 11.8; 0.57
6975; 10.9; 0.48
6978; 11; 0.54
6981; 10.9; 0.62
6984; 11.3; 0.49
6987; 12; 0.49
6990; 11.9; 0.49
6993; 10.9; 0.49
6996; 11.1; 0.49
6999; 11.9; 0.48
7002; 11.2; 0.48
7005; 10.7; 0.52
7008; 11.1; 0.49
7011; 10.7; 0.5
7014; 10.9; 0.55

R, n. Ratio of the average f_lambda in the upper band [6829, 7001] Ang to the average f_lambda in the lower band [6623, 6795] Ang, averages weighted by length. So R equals 1.00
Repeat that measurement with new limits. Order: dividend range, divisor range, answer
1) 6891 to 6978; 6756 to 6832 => 0.95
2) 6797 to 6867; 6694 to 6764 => 1.03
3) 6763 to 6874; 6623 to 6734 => 1.05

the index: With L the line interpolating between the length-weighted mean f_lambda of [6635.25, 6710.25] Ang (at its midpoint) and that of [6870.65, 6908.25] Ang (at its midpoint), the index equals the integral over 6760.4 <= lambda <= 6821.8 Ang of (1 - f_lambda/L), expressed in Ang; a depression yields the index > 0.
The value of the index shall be -3.0 Ang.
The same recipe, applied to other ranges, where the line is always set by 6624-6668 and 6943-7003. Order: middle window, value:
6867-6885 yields -0.8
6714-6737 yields -2.0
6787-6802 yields -1.4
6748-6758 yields -0.8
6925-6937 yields -0.7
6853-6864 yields -0.8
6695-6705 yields -0.5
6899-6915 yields -0.3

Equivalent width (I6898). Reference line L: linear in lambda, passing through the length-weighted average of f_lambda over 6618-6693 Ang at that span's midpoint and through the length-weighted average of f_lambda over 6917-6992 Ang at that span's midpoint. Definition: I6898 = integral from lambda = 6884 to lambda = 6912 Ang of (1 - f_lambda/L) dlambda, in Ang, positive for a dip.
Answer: 0.4 Ang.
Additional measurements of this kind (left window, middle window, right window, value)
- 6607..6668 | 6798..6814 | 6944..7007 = -1.5 Ang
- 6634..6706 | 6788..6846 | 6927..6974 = -4.0 Ang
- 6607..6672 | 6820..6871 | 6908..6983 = -3.7 Ang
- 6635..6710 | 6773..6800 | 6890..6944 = -1.3 Ang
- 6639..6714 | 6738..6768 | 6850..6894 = -0.9 Ang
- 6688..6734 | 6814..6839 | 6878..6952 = -1.4 Ang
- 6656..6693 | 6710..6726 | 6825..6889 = 0.1 Ang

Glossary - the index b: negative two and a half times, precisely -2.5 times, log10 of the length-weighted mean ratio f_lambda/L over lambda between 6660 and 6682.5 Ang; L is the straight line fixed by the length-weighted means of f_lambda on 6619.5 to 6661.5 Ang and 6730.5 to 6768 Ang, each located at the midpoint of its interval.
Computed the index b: -0.06 mag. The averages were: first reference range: 10.9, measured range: 11.8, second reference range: 11.9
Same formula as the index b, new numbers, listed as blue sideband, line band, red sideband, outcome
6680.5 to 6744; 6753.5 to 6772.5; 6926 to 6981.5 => -0.03 mag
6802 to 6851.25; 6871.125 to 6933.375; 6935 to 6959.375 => 0.02 mag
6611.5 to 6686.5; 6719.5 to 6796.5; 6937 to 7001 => -0.04 mag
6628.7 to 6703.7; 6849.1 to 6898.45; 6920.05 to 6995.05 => -0.02 mag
